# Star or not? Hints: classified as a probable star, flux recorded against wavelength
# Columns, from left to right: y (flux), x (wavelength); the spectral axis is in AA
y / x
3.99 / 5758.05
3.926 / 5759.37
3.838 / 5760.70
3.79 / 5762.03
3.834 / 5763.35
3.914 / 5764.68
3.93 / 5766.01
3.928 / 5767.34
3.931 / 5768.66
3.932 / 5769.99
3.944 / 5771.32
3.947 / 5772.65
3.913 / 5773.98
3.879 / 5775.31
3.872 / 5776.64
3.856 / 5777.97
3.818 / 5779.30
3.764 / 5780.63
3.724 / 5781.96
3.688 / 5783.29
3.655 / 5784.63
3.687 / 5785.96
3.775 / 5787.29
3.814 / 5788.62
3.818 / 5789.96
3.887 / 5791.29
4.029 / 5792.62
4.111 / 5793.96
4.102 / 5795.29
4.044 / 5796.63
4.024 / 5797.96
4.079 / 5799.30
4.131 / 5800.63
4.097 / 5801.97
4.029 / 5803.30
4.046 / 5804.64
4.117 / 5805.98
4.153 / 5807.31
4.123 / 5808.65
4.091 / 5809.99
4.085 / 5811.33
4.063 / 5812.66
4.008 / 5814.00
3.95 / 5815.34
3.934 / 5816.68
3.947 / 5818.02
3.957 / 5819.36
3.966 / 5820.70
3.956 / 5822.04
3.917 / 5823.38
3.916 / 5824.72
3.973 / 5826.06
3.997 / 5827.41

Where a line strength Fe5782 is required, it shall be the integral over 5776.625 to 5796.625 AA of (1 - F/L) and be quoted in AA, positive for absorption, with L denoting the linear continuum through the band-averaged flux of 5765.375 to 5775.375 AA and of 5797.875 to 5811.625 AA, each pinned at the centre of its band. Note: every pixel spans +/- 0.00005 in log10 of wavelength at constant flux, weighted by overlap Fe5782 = 0.80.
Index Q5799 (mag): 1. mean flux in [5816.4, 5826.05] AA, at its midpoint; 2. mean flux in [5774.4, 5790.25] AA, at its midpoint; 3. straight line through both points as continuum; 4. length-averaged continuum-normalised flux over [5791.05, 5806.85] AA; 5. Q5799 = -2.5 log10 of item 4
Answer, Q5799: -0.06 mag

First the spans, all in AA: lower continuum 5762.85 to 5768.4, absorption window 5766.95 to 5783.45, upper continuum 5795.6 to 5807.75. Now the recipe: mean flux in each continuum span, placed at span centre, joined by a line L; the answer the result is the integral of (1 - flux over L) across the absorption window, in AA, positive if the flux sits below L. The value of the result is 0.4 AA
